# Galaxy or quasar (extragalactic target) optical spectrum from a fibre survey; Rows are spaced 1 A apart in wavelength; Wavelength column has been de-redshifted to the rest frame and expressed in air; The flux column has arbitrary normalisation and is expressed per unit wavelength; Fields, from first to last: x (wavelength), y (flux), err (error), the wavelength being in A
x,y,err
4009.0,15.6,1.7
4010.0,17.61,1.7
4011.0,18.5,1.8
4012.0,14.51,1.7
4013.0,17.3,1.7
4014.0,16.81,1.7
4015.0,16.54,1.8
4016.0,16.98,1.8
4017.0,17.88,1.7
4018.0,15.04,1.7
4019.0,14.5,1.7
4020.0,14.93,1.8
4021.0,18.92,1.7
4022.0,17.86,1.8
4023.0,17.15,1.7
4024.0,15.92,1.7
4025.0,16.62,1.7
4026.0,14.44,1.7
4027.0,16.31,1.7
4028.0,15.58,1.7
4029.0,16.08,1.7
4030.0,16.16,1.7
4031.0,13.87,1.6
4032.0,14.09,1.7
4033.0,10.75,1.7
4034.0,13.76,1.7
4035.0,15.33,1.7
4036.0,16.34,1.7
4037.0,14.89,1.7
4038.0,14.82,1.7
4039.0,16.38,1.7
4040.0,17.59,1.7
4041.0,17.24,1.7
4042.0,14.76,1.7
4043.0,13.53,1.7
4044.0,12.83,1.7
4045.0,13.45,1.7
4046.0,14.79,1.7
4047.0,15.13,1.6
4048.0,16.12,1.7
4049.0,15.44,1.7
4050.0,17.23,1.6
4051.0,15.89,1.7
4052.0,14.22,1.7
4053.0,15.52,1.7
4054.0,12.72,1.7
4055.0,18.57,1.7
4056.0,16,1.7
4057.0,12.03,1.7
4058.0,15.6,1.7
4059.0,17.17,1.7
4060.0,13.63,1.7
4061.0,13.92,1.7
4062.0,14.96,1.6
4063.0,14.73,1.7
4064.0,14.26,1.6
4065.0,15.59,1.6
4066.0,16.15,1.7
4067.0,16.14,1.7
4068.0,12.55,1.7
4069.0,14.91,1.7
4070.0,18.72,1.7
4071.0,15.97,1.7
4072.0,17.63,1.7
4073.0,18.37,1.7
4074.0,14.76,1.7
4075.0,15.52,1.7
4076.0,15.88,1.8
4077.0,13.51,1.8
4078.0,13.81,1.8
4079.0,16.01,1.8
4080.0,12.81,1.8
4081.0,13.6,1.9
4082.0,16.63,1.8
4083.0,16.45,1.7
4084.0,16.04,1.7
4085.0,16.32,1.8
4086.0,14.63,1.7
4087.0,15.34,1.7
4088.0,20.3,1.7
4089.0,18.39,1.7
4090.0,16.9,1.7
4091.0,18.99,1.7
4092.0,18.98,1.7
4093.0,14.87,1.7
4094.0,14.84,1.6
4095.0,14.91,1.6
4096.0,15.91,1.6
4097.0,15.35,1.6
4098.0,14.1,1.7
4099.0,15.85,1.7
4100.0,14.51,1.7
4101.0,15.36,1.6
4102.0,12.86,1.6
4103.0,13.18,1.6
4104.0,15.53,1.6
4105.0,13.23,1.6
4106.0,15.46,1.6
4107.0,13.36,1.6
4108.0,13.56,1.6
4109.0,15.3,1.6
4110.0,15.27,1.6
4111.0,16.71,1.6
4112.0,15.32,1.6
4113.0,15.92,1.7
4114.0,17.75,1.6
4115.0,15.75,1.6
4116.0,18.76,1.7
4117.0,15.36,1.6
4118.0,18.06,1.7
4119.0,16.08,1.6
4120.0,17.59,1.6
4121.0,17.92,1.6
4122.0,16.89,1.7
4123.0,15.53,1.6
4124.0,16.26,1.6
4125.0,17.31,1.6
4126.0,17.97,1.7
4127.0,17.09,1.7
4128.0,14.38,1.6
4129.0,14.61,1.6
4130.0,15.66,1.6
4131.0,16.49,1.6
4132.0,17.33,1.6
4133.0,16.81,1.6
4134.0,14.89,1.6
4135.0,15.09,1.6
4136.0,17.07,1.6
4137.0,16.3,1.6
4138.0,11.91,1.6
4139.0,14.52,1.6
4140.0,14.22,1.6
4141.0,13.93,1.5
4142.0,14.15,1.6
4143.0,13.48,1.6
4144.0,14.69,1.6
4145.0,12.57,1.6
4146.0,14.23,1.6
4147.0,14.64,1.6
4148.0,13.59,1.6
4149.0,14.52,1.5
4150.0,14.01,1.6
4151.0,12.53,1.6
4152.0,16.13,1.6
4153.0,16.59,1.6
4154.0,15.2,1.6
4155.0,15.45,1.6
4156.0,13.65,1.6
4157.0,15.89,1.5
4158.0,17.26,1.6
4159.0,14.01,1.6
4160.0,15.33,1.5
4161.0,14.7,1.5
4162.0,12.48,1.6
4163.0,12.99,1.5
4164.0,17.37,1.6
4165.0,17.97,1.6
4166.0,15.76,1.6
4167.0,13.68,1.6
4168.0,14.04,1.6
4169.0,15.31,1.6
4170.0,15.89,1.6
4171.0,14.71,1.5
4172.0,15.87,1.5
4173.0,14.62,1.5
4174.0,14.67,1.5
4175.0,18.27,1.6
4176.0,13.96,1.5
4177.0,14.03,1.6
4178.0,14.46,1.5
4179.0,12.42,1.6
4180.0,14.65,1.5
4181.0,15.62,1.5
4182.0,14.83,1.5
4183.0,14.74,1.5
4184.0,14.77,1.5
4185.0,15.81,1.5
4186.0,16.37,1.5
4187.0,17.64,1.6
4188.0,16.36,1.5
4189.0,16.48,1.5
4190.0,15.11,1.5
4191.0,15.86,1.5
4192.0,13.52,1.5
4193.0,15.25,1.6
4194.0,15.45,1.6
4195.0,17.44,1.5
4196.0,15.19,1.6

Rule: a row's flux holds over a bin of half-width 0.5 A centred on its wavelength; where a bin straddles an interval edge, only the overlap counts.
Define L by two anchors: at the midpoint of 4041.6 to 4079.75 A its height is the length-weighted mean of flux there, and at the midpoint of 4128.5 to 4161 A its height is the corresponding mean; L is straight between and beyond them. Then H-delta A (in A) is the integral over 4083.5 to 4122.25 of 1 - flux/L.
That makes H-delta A -2.3 A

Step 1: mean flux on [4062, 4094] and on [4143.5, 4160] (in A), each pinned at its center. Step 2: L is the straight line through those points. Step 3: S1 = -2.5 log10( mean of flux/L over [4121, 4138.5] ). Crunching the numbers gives -0.067 mag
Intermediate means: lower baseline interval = 15.9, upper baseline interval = 14.7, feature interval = 16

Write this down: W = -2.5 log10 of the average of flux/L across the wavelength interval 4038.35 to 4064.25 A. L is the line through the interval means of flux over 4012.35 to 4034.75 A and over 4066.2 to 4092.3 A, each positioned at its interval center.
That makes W 0.055 mag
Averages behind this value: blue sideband 15.8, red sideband 16.1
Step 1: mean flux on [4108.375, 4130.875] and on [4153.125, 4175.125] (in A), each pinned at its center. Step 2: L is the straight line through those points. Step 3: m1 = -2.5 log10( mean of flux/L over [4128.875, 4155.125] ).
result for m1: 0.07 mag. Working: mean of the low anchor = 16.4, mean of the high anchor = 15.2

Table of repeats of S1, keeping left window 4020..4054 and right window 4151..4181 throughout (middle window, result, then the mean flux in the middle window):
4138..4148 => 0.09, 13.9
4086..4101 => -0.07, 16.3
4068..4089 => -0.04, 15.8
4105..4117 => -0.03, 15.6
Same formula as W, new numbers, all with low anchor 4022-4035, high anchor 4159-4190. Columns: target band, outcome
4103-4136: -0.06 mag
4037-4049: 0.00 mag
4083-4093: -0.13 mag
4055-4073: -0.02 mag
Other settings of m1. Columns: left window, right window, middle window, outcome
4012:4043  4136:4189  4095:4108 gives 0.06 mag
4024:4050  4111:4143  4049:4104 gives 0.00 mag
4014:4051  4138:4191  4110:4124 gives -0.10 mag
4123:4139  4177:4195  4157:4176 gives 0.02 mag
